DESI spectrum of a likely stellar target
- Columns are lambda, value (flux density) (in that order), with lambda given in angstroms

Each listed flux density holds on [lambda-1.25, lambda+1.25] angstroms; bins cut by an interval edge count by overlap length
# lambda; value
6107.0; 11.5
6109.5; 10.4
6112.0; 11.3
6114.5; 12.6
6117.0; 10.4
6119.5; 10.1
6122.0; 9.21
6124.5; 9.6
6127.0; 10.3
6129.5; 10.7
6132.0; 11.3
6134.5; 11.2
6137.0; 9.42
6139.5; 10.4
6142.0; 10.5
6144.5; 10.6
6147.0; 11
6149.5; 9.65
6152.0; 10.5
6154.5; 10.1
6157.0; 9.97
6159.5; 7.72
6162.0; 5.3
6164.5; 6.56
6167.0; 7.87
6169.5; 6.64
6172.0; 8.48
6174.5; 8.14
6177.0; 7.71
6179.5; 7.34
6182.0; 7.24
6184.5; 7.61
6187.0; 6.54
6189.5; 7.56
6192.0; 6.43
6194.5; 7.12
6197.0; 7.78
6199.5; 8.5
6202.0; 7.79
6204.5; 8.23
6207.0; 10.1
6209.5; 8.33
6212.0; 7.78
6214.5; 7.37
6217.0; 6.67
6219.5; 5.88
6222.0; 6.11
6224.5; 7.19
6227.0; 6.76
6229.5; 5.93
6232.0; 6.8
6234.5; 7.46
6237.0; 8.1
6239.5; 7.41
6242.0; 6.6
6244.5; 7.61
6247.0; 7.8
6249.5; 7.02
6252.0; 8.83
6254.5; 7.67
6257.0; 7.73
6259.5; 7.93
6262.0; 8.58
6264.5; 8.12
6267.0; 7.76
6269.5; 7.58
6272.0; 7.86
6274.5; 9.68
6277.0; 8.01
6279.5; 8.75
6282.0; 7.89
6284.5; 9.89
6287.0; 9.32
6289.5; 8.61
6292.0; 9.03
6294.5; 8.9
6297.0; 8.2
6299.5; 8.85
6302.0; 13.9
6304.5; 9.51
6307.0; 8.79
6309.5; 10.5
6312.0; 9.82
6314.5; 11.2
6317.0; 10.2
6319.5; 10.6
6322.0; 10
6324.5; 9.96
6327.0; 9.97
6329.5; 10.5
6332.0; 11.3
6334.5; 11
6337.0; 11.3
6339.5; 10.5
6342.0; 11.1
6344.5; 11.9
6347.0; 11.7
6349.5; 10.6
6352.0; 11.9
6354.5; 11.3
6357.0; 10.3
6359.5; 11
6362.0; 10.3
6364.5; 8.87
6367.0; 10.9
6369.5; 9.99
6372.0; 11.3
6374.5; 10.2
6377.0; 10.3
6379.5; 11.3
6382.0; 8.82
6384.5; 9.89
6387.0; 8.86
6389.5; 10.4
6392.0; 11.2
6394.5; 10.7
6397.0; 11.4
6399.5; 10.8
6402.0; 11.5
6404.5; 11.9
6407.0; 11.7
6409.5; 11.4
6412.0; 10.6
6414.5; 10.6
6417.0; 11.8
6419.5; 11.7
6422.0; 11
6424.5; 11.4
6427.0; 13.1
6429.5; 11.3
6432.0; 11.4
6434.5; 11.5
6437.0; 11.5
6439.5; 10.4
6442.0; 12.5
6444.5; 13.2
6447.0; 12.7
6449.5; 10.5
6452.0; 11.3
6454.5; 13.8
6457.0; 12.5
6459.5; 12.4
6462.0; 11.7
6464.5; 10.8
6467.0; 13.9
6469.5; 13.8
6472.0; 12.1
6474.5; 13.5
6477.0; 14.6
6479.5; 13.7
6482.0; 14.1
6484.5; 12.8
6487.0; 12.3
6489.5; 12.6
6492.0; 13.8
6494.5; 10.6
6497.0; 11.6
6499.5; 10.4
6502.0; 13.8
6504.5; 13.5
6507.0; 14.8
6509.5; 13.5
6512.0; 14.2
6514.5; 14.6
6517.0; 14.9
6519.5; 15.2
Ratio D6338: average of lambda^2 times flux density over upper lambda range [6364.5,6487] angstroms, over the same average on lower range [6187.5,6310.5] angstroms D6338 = 1.5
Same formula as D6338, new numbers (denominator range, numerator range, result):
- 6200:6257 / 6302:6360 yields 1.49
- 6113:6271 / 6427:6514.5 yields 1.66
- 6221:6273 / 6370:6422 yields 1.52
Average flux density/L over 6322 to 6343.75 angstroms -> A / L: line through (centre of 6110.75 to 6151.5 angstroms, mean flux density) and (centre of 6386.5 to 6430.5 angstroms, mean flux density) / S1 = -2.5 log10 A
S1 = 0.03 mag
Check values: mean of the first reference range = 10.5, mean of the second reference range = 11.2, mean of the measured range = 10.7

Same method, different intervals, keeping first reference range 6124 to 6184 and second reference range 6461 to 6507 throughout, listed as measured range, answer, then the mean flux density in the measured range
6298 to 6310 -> 0.05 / 10.3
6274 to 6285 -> 0.20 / 8.72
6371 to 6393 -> 0.14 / 10.2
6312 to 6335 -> 0.05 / 10.5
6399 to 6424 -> 0.06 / 11.3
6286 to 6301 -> 0.20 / 8.89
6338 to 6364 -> 0.03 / 11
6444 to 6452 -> 0.04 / 11.9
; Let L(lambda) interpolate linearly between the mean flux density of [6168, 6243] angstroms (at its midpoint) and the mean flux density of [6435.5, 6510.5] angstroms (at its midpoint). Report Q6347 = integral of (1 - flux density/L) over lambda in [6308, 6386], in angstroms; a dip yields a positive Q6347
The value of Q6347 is -3.5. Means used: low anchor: 7.39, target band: 10.6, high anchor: 12.6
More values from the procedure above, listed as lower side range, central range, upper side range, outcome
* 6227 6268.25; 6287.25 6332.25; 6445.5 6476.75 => -4.7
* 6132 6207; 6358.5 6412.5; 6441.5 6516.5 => 4.4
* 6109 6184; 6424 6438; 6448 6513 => 0.6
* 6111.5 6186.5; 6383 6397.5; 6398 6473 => 1.4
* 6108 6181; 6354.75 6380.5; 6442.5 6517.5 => 2.8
